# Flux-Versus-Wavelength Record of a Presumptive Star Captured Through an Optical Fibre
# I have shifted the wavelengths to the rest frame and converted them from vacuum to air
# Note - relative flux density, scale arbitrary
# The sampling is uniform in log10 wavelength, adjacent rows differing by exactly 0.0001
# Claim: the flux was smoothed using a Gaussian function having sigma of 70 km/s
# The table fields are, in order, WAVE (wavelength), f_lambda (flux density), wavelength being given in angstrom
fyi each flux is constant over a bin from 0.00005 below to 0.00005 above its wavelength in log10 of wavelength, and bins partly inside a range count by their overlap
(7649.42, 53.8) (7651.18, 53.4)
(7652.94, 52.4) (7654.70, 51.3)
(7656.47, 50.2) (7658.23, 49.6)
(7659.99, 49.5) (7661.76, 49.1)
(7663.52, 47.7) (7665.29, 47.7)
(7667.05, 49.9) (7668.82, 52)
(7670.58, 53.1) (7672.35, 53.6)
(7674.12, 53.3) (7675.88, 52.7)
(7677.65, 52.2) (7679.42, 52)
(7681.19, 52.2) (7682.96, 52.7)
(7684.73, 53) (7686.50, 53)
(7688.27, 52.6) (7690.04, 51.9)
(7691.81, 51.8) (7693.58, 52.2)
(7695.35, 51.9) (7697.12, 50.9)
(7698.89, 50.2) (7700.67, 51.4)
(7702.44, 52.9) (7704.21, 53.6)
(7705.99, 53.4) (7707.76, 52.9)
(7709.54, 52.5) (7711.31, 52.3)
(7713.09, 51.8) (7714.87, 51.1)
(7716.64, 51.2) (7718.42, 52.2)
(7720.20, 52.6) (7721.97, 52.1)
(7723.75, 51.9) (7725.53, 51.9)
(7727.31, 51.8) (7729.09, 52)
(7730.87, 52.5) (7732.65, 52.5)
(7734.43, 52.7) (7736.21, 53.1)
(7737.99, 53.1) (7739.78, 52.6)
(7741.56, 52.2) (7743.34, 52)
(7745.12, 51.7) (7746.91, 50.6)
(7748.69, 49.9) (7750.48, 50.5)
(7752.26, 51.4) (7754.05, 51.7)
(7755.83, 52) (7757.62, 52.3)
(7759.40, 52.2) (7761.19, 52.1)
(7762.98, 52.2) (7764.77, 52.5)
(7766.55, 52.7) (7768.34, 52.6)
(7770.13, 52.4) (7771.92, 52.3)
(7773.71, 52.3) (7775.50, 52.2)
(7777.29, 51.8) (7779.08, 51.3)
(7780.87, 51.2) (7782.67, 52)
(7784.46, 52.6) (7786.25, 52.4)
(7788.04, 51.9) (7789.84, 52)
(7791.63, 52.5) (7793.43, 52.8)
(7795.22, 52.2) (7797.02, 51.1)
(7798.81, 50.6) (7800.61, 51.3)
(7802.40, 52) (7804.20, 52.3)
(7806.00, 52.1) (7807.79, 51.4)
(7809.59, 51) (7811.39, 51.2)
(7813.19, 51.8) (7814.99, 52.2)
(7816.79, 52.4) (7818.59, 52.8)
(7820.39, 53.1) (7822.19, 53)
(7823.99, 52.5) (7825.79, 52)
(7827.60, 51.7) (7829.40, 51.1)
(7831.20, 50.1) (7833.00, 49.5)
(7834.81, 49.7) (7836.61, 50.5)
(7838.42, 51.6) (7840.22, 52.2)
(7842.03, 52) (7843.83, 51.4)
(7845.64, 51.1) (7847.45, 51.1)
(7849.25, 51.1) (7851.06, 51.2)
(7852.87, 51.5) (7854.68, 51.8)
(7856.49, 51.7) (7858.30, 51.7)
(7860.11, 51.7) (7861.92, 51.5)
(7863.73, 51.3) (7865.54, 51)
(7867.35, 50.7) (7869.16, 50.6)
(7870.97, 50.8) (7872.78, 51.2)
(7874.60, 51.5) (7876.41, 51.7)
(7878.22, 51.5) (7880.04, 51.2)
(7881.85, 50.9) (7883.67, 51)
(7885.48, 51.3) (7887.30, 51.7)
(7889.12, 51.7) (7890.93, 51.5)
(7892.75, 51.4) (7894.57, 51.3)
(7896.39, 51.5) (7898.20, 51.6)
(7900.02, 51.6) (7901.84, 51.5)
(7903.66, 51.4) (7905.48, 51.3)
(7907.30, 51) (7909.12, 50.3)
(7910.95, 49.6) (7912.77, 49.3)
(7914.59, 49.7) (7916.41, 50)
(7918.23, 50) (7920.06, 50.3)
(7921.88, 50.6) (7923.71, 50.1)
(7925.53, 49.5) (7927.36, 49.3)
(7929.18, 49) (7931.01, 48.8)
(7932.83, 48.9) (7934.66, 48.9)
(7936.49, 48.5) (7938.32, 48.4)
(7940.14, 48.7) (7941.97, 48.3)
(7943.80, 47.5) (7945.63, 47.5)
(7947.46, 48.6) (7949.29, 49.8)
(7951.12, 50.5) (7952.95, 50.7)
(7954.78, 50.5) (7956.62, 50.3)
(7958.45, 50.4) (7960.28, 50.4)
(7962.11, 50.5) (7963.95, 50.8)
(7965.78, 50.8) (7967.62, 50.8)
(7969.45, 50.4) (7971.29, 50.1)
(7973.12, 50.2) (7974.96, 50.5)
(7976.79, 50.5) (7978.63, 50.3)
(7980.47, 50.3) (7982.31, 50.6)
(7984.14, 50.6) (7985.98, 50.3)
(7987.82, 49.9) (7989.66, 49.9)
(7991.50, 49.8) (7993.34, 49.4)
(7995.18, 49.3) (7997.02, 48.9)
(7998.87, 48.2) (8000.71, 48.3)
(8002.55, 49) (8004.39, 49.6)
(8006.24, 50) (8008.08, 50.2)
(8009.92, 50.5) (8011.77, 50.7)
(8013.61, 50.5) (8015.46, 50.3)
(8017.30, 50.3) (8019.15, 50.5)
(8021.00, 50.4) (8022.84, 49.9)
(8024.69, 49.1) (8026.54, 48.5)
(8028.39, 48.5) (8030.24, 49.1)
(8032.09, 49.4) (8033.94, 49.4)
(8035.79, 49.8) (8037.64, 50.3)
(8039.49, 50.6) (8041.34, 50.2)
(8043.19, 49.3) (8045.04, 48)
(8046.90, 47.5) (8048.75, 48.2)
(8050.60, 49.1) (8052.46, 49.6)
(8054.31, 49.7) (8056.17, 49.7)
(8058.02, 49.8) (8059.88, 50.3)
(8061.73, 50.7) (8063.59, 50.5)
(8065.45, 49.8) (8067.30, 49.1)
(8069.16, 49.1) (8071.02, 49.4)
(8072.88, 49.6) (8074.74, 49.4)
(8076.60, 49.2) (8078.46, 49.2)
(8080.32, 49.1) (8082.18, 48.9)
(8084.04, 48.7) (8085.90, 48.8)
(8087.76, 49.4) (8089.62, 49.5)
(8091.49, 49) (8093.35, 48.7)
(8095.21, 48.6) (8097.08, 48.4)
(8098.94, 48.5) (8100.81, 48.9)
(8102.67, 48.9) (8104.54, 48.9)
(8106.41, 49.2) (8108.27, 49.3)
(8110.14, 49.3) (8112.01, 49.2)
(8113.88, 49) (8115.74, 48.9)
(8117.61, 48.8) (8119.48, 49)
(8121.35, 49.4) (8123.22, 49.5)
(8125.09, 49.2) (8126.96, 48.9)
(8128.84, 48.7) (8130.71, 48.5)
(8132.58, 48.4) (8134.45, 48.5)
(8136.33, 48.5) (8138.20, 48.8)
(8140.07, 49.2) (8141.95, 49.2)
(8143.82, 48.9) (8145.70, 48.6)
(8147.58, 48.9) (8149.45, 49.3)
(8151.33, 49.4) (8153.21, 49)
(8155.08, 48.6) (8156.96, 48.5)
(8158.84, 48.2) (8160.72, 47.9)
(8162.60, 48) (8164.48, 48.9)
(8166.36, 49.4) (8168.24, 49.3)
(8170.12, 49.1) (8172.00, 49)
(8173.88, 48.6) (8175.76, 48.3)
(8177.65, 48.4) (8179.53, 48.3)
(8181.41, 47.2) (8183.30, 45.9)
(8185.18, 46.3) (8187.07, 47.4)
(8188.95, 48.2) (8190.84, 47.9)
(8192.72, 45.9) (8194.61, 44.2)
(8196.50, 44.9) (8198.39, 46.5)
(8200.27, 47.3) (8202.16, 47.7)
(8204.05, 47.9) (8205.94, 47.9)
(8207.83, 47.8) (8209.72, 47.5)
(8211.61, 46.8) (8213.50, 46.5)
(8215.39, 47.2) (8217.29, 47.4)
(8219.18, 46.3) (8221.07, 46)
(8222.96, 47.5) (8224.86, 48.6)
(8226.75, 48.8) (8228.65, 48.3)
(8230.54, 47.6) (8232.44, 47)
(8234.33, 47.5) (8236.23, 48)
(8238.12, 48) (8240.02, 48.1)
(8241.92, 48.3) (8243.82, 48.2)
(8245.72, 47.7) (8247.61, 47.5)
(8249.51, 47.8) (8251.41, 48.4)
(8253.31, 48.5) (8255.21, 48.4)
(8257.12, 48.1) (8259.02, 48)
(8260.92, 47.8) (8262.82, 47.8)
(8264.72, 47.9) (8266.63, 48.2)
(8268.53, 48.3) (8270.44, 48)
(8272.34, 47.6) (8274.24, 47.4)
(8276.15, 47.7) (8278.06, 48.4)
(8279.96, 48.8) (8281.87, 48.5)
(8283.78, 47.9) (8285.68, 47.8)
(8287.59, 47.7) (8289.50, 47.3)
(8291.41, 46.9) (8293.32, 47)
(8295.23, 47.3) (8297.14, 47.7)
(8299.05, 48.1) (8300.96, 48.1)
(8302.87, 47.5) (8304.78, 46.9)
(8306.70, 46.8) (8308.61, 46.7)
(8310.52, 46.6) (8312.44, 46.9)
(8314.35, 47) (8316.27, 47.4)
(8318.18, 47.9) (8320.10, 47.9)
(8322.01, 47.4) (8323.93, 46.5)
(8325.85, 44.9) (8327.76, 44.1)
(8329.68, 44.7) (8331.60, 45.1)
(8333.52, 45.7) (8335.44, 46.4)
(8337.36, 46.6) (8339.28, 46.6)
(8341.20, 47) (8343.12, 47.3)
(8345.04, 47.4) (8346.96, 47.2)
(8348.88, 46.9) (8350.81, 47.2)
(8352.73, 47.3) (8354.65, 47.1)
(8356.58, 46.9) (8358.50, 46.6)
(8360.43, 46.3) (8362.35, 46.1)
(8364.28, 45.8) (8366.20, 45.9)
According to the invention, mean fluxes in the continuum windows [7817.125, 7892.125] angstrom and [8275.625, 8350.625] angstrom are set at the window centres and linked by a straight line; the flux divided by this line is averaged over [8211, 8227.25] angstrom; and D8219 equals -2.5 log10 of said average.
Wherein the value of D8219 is 0.02 mag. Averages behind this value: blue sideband 51.4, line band 47.2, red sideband 47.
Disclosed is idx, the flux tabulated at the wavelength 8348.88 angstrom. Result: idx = 46.9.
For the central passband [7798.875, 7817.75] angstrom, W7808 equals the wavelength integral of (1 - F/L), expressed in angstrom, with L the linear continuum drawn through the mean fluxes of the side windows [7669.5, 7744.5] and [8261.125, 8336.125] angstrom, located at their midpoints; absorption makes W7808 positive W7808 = -0.1 angstrom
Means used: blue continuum 52.3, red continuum 47.2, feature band 51.7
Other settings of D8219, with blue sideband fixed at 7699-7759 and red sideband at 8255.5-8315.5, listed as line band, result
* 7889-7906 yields -0.02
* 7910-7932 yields 0.02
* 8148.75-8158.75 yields 0.00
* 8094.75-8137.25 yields 0.00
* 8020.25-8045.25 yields 0.00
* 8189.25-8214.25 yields 0.03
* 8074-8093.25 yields 0.00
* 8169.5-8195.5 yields 0.02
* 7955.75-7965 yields -0.01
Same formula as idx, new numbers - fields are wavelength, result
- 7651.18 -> 53.4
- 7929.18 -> 49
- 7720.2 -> 52.6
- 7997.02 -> 48.9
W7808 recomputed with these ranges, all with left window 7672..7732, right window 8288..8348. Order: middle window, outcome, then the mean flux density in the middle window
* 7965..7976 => -0.13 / 50.5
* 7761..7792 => -0.35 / 52.2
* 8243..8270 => -0.39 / 48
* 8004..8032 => -0.23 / 49.9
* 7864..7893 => -0.31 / 51.2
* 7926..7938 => 0.31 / 48.9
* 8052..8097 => -0.40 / 49.4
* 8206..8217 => 0.12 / 47.2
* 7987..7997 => 0.02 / 49.6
